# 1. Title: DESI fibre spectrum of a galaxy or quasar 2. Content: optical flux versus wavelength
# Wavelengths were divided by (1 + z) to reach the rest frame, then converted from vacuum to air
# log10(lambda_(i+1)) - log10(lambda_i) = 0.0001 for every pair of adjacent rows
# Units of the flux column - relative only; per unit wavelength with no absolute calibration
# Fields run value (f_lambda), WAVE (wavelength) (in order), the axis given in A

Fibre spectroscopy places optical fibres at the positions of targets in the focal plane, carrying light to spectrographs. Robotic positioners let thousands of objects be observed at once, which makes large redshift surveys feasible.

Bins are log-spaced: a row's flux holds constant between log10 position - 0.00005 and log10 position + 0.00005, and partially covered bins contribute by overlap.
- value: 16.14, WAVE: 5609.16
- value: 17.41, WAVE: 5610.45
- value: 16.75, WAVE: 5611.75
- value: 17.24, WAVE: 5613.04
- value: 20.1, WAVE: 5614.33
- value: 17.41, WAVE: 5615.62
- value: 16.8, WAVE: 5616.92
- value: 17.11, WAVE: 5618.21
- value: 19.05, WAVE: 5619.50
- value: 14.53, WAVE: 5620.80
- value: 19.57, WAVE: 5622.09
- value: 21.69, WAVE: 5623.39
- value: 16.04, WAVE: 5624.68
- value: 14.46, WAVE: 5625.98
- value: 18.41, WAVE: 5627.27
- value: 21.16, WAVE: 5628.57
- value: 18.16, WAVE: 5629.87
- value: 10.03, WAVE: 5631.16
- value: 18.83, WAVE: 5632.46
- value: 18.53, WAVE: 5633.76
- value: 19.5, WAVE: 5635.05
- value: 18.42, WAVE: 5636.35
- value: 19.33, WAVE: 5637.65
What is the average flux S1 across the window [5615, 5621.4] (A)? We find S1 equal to 17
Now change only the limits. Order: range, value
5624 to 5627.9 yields 16.4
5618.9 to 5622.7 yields 17.7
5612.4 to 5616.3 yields 18.2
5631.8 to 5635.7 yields 18.9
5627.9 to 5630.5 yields 19.6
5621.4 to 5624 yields 20.5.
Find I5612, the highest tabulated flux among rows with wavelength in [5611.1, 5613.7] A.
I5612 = 17.24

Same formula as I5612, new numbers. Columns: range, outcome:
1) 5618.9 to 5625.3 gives 21.69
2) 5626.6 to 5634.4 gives 21.16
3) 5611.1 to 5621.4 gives 20.1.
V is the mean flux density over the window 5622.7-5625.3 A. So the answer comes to 18.9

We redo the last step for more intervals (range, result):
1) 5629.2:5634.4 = 16.4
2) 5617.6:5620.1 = 18.1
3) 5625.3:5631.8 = 16.4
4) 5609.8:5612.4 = 17.1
